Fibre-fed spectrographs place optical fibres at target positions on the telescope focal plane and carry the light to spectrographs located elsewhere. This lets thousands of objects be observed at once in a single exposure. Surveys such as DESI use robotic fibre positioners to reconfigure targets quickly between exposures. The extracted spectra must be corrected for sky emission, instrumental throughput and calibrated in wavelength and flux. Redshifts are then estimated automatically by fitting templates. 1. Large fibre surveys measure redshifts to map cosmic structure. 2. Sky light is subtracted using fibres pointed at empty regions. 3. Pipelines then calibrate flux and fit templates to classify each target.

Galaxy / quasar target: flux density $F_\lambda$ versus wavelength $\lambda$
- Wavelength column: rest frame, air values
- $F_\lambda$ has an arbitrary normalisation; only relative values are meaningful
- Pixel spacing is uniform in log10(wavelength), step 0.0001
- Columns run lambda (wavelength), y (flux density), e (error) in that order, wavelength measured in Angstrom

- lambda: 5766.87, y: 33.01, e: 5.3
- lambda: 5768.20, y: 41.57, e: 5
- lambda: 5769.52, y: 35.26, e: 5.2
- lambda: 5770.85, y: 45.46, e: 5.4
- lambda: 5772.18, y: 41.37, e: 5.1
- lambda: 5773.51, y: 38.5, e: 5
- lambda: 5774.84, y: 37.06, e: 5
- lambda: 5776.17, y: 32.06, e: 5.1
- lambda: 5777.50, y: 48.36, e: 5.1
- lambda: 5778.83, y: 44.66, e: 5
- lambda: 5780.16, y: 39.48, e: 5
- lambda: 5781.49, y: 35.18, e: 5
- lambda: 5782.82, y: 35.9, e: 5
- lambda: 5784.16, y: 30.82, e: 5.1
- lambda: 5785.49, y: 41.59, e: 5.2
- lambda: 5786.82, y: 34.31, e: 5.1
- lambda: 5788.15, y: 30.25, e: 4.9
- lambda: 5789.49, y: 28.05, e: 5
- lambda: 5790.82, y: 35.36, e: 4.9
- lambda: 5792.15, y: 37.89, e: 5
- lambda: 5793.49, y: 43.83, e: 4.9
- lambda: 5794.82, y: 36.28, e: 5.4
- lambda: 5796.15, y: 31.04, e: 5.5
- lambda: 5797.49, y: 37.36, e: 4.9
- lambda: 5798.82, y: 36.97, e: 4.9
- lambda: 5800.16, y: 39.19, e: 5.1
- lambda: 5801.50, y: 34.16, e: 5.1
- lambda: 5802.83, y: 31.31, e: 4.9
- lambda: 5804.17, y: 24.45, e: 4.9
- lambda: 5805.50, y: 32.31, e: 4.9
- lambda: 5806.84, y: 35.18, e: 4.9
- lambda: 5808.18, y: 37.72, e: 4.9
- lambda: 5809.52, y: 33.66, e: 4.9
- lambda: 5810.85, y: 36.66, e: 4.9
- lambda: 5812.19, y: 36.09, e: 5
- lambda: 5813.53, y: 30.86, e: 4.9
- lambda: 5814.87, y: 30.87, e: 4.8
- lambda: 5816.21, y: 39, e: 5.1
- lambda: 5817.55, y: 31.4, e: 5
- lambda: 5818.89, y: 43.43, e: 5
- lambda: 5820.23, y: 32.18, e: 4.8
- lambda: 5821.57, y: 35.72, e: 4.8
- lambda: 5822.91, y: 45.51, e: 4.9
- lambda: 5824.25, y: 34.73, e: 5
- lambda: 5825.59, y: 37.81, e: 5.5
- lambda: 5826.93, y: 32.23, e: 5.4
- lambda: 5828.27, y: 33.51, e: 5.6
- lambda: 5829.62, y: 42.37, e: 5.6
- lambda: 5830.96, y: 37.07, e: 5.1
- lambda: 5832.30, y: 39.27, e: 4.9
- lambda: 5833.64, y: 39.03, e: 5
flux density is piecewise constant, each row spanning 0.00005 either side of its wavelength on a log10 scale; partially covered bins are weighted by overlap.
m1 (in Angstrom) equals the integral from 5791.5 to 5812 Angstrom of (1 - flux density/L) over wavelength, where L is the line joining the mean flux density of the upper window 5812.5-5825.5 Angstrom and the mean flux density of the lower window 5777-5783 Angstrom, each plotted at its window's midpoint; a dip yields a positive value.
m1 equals 1.6 Angstrom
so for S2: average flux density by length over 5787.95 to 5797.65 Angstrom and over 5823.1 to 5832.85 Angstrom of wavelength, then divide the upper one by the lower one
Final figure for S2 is 1.06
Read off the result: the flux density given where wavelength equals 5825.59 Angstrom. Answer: 37.81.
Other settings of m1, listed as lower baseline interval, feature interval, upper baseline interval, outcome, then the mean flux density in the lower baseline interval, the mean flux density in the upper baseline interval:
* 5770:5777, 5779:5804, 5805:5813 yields 1.1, 39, 35.2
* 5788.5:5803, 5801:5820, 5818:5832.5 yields 1.3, 35.6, 37.5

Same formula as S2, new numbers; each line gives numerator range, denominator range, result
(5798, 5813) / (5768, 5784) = 0.88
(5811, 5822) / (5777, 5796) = 0.95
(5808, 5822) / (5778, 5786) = 0.92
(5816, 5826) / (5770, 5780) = 0.92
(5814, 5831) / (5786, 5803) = 1.04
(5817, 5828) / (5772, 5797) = 0.99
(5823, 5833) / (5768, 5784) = 0.95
